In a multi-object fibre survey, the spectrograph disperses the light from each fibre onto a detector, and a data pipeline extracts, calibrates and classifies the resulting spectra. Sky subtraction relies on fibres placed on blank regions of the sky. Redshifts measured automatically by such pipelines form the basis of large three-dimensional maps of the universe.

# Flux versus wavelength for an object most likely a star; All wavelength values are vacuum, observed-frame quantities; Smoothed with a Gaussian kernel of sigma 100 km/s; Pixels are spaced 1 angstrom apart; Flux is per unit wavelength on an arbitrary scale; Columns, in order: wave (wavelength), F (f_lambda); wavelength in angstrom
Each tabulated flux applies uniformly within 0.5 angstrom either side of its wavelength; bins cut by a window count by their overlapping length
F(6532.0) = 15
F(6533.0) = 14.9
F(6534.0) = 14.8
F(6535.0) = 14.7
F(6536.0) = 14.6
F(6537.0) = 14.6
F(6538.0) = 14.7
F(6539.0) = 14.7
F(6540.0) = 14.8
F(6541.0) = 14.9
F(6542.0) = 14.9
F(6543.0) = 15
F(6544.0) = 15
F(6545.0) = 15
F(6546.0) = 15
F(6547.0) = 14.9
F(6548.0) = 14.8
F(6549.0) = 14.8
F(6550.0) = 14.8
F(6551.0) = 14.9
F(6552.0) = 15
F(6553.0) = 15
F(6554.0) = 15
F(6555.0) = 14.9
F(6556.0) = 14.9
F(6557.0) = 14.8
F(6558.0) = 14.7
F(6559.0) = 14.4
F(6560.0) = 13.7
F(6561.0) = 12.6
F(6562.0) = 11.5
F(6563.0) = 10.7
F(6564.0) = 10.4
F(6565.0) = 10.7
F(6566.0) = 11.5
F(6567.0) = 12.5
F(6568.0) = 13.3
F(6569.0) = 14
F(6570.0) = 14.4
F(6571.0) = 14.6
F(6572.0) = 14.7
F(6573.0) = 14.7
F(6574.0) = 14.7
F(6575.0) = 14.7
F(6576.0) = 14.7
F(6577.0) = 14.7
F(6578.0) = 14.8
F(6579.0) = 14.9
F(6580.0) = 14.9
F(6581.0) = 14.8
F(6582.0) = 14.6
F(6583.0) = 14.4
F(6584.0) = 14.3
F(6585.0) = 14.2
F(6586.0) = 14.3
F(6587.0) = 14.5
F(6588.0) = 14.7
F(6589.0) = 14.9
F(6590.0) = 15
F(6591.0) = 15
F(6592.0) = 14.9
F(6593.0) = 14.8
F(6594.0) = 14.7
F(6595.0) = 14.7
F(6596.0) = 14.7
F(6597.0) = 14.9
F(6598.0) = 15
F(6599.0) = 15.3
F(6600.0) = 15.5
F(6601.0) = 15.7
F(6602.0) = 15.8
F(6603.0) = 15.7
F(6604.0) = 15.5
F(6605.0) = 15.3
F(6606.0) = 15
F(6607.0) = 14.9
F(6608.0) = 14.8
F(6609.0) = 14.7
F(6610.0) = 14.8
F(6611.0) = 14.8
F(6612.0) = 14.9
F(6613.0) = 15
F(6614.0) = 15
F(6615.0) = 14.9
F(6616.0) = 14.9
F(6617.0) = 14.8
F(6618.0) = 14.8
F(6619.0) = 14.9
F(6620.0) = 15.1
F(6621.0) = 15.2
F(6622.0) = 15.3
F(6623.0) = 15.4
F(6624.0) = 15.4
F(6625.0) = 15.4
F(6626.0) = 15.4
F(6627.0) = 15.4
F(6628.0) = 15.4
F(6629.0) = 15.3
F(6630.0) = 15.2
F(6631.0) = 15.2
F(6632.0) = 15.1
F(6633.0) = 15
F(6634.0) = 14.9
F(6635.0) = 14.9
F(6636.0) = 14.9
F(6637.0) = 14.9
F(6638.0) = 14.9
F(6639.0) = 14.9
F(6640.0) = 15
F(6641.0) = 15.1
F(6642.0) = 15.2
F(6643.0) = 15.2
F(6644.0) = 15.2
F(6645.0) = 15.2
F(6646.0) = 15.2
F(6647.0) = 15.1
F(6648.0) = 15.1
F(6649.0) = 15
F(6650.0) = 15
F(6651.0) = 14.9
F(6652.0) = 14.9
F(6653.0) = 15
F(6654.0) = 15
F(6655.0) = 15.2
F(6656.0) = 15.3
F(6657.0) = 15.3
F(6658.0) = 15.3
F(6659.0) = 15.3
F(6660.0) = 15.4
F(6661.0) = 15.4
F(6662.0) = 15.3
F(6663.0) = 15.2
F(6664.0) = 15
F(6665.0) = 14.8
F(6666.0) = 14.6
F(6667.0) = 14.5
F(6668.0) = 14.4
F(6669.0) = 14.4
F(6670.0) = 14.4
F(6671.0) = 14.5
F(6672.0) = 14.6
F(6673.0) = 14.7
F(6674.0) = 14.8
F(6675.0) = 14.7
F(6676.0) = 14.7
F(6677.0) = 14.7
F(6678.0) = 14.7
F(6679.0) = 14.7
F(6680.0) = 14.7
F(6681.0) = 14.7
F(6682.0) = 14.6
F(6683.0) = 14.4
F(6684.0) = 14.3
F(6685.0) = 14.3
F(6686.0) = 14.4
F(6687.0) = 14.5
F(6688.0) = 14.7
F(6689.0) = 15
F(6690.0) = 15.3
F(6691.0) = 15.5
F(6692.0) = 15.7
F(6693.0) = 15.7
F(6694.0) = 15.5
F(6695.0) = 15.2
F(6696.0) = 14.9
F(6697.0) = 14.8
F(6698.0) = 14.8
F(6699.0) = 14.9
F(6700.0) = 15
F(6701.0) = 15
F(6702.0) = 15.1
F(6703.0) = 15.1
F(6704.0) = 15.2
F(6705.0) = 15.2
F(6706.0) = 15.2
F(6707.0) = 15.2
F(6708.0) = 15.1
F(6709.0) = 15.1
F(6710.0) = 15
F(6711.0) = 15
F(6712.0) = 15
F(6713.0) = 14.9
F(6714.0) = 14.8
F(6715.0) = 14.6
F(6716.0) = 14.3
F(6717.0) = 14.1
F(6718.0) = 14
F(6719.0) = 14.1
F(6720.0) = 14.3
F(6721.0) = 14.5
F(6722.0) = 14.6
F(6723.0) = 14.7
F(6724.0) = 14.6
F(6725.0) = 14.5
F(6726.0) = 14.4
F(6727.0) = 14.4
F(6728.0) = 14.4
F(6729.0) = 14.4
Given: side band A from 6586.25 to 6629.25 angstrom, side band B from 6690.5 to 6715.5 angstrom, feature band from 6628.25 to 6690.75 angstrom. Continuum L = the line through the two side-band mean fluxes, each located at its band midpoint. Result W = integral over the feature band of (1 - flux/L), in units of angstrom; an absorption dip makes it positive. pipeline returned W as 0.73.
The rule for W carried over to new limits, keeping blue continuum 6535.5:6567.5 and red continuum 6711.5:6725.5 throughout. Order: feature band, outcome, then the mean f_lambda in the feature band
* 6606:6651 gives -2.5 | 15.1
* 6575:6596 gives -0.8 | 14.7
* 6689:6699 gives -0.6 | 15.2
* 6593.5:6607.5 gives -1.0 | 15.2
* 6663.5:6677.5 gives -0.3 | 14.6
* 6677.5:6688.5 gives -0.1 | 14.5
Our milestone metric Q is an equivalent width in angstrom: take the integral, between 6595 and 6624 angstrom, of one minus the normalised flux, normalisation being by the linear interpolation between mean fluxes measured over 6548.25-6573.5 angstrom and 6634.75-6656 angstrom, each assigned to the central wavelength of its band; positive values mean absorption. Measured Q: -1.2 angstrom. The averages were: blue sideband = 13.7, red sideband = 15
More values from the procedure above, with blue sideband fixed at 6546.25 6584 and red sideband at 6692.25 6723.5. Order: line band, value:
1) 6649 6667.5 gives -0.62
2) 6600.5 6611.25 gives -0.68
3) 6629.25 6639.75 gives -0.40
